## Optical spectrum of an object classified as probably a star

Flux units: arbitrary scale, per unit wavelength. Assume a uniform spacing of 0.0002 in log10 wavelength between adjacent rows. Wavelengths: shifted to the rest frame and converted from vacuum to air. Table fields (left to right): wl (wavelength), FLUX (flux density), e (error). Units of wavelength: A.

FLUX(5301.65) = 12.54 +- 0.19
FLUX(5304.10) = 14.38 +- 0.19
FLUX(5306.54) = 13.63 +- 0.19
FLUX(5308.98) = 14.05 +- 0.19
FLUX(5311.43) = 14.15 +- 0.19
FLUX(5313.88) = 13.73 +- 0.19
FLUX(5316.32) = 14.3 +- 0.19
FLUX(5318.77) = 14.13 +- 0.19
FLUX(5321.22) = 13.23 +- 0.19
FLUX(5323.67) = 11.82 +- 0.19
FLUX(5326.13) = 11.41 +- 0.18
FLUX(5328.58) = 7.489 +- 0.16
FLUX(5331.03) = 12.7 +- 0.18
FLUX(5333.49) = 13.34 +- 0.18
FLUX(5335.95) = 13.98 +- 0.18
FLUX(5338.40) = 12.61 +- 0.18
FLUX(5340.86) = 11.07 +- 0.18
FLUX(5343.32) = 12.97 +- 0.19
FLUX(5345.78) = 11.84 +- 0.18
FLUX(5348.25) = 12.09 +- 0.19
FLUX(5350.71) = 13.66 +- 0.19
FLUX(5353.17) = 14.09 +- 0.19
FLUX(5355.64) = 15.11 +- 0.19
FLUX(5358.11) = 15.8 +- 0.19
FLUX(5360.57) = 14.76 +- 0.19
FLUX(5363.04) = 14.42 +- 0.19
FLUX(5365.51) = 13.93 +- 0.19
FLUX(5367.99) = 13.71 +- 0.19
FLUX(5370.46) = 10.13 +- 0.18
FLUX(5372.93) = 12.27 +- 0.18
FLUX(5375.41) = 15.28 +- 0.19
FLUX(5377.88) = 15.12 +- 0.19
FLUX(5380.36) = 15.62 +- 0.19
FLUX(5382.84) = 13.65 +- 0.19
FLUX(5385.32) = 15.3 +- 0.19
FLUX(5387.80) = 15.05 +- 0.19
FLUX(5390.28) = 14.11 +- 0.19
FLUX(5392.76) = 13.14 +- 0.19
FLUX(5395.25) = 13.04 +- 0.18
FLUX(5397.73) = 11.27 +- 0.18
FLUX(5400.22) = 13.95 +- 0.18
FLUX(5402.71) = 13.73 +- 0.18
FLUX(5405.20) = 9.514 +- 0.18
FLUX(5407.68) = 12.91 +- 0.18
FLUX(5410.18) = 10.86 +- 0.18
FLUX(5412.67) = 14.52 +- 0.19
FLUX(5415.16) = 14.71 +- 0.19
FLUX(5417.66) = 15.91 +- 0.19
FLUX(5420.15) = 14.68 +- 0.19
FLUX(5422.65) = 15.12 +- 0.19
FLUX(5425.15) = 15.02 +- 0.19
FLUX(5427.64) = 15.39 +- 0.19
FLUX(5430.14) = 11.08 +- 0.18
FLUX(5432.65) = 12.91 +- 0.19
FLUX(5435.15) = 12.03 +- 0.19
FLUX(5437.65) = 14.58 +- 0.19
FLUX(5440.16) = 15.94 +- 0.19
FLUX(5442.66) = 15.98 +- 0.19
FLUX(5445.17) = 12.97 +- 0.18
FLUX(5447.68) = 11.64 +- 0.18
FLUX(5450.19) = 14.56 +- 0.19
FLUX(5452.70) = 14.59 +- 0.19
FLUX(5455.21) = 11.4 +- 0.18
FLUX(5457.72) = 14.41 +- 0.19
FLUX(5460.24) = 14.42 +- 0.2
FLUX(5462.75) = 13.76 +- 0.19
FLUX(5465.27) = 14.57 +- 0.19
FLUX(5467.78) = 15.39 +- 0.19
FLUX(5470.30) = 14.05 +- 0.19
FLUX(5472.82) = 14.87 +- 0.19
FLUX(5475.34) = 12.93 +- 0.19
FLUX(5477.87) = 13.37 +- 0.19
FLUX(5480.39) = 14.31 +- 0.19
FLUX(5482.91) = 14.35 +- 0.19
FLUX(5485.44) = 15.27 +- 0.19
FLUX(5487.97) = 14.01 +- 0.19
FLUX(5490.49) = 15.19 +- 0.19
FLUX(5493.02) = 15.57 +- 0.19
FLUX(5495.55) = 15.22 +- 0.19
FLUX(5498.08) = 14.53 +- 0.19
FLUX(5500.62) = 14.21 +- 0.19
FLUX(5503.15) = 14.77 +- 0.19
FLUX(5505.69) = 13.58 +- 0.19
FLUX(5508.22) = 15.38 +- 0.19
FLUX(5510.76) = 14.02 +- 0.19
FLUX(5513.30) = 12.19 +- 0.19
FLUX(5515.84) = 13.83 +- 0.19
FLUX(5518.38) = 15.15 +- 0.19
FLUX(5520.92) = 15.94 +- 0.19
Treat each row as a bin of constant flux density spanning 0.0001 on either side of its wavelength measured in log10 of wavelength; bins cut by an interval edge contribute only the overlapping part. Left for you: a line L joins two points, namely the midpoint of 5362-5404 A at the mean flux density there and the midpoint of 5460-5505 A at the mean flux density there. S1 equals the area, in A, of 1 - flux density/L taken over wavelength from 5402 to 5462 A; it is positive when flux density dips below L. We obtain 1.70 A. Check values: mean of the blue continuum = 13.7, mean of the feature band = 13.7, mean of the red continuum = 14.5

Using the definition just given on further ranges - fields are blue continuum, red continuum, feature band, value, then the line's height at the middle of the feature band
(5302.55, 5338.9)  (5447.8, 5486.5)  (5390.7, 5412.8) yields 1.76 A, 13.6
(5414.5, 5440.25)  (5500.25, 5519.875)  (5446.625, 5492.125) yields 0.34 A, 14.2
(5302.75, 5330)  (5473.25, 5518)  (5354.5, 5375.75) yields -0.91 A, 13.3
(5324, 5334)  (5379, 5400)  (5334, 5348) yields -1.01 A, 11.7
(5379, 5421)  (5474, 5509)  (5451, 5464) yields 0.38 A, 14.2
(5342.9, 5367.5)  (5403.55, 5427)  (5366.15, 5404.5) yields 0.50 A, 13.8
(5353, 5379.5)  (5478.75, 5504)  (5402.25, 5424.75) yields 1.13 A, 14.3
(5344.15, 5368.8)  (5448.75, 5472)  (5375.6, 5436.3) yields 1.29 A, 14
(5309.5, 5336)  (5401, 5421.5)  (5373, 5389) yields -2.00 A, 13.2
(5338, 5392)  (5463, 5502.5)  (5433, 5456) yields 0.82 A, 14.3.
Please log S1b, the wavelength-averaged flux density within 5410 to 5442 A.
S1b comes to 14.2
